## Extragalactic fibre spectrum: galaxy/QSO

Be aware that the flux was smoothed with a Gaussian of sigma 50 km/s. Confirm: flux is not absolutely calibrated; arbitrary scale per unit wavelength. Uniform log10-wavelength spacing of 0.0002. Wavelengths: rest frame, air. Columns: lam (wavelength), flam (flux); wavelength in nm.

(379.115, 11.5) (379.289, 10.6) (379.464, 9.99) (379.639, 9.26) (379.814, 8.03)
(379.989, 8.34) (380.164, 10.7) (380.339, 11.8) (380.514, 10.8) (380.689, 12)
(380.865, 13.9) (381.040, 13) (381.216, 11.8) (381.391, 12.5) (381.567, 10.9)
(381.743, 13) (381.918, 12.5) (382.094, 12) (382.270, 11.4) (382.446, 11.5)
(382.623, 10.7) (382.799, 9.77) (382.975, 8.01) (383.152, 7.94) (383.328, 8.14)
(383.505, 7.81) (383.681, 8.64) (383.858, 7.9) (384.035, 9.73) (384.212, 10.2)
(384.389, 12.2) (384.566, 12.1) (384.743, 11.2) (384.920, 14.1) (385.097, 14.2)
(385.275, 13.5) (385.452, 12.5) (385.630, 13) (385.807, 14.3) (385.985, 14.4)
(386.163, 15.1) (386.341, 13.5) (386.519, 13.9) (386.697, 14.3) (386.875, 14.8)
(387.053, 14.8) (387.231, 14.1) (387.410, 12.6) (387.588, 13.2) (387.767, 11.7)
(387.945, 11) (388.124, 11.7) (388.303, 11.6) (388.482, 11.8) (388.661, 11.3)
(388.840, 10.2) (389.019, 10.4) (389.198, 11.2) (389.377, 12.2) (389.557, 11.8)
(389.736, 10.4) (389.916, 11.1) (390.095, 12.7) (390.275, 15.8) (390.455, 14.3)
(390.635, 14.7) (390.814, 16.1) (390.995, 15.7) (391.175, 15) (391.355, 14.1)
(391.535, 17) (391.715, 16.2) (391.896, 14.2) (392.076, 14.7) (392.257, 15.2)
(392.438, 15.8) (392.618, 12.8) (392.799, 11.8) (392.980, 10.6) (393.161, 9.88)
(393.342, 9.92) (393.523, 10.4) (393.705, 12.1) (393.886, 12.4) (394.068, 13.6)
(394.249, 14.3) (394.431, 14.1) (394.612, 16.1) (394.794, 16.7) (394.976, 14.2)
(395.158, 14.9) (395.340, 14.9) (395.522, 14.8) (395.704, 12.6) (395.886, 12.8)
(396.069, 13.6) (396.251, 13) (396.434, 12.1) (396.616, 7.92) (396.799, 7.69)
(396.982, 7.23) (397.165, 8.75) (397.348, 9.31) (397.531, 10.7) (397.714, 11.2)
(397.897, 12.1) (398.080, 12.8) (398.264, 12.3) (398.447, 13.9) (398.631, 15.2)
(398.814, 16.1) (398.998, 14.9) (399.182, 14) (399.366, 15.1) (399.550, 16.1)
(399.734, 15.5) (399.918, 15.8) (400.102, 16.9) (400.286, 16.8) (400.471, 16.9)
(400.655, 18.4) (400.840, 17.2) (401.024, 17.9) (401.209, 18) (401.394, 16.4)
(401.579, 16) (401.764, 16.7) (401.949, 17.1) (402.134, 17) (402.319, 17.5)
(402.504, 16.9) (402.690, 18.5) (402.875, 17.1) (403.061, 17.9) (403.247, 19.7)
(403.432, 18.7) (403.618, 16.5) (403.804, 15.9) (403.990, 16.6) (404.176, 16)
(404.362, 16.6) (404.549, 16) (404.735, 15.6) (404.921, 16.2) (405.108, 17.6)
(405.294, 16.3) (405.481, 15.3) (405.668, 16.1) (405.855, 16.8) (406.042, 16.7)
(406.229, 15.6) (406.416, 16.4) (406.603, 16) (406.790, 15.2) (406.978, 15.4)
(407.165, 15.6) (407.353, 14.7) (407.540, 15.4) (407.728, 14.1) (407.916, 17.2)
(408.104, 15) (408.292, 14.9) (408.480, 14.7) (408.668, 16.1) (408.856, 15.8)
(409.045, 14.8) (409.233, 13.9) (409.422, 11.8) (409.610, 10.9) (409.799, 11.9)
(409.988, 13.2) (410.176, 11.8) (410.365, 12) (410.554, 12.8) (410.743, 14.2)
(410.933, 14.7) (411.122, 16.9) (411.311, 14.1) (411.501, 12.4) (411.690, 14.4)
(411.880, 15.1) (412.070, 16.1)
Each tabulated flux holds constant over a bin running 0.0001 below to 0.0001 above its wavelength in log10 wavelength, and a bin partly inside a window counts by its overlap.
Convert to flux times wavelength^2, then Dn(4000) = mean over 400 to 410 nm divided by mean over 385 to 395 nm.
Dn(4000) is 1.3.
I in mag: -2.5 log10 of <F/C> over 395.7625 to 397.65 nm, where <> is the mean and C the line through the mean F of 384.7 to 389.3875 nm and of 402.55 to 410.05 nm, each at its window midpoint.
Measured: 0.35 mag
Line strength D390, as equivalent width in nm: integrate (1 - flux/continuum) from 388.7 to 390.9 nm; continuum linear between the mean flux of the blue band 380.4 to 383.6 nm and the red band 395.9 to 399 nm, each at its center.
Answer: -0.24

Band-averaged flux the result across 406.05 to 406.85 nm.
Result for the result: 15.9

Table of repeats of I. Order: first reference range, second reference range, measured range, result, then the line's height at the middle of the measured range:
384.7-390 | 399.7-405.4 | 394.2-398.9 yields 0.20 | 15.3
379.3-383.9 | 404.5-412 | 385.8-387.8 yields -0.22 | 11.3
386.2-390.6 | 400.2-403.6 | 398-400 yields 0.12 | 16.4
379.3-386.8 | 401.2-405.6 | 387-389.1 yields 0.07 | 12.8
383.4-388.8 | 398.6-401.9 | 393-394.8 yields 0.15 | 14.6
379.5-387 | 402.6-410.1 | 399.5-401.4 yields -0.16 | 14.6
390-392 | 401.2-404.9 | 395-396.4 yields 0.15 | 15.8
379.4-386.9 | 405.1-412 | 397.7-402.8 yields -0.16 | 13.7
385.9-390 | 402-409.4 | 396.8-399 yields 0.23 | 14.5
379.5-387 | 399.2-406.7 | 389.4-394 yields 0.03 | 13.8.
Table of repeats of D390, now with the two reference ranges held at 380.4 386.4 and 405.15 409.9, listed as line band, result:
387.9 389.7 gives 0.16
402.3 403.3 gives -0.24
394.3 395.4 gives -0.16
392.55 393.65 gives 0.18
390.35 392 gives -0.33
